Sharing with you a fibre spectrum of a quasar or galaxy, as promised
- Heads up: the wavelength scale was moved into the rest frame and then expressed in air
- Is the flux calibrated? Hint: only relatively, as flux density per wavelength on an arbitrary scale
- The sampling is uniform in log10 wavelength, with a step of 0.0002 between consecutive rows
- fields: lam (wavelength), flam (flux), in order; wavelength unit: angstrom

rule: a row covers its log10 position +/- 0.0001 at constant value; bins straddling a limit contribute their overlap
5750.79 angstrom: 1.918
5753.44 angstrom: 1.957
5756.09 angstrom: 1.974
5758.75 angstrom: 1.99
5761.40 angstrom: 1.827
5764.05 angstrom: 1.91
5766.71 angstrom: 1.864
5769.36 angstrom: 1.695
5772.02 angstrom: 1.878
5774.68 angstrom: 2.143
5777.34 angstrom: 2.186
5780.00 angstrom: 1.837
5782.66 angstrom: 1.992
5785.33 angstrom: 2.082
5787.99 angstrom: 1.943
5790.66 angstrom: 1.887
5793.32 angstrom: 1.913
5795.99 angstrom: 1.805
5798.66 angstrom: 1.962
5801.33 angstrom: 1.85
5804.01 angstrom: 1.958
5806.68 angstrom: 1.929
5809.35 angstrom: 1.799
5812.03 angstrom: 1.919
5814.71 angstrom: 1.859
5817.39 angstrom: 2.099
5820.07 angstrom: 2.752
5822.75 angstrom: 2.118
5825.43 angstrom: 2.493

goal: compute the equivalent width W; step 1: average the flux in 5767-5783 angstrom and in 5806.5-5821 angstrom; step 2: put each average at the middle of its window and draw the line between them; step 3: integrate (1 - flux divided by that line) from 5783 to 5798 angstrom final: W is 0.42 angstrom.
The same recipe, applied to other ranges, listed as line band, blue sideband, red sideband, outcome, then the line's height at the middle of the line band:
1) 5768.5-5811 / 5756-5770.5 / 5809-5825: 1.39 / 2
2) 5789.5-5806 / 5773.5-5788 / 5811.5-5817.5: 0.73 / 1.99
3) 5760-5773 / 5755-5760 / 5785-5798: 0.85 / 1.96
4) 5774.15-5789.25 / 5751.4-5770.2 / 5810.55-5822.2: -0.27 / 1.99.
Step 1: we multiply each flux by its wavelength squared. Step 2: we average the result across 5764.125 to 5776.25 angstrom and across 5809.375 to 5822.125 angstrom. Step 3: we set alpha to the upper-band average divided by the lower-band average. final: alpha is 1.13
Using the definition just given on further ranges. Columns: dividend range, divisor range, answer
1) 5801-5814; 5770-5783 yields 0.96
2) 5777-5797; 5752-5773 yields 1.04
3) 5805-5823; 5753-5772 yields 1.11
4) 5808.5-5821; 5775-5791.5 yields 1.05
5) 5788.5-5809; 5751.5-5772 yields 1.02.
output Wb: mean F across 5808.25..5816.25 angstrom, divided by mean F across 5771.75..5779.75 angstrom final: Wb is 0.90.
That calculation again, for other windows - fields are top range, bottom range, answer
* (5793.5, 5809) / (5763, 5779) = 0.97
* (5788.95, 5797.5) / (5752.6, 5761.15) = 0.96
